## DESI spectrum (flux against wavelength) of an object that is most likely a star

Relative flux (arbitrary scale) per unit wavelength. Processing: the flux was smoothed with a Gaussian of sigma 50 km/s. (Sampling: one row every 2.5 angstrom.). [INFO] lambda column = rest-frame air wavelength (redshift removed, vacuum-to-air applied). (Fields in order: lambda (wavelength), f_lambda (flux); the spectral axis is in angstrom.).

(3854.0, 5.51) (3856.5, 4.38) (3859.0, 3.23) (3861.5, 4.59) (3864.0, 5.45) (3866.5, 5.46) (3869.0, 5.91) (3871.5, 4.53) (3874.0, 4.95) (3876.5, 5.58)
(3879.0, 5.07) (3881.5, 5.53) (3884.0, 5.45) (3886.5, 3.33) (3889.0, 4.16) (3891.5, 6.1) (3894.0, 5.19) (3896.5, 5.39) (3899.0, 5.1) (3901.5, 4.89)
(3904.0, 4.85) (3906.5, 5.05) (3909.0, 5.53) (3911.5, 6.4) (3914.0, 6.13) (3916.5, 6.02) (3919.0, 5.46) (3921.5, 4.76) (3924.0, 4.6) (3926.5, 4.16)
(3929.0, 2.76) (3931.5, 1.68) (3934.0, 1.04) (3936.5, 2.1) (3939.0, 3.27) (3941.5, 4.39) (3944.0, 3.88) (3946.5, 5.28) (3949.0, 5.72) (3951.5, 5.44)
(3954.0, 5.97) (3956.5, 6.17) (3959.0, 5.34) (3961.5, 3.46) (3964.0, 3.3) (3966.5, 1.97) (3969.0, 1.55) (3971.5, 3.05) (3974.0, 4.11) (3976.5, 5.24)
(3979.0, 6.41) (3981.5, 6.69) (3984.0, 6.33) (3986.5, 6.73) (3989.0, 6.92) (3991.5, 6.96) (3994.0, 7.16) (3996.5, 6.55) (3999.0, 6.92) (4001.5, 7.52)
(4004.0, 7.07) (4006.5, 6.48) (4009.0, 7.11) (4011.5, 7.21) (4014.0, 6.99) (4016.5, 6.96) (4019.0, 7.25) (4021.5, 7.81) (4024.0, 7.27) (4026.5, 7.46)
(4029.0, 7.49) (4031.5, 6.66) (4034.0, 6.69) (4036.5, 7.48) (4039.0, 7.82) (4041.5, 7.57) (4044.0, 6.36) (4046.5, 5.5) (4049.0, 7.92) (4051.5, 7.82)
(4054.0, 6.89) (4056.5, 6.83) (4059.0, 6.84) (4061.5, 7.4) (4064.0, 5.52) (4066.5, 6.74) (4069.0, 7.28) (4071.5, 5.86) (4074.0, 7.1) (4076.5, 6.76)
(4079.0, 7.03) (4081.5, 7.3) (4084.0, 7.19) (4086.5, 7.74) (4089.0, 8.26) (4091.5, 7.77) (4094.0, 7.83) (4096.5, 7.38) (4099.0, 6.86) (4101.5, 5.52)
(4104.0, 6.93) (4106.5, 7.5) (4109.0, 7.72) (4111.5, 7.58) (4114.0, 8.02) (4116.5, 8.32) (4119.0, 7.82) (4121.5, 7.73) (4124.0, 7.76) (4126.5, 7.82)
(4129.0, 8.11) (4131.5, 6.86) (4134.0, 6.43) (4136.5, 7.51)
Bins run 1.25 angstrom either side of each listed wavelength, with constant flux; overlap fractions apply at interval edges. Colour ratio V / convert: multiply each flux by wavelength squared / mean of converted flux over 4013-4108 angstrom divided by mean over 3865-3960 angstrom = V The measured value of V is 1.59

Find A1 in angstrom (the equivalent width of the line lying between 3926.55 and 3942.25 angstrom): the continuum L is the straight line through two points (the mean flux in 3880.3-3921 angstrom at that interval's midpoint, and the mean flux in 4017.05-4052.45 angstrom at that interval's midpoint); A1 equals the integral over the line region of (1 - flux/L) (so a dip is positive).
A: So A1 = 8.6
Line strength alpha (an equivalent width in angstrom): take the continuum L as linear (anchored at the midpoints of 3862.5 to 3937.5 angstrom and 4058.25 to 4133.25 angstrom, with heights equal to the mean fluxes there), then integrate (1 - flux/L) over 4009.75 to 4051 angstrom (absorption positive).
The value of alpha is -4.7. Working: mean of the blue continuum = 4.76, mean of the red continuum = 7.28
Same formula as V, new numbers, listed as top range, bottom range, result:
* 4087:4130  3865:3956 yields 1.76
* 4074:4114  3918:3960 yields 1.87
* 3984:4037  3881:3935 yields 1.58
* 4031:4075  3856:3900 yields 1.52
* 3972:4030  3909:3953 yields 1.61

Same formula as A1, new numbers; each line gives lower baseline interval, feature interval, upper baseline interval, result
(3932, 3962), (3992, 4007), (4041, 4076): -4.1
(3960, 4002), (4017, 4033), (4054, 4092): -3.1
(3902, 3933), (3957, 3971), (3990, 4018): 6.2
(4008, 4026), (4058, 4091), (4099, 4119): 1.3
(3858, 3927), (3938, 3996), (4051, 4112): 8.6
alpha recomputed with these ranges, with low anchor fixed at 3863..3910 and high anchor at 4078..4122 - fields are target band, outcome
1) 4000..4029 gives -3.0 angstrom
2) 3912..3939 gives 7.9 angstrom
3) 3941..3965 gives 3.8 angstrom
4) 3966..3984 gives 5.1 angstrom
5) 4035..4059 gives -0.8 angstrom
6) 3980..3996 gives -1.4 angstrom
